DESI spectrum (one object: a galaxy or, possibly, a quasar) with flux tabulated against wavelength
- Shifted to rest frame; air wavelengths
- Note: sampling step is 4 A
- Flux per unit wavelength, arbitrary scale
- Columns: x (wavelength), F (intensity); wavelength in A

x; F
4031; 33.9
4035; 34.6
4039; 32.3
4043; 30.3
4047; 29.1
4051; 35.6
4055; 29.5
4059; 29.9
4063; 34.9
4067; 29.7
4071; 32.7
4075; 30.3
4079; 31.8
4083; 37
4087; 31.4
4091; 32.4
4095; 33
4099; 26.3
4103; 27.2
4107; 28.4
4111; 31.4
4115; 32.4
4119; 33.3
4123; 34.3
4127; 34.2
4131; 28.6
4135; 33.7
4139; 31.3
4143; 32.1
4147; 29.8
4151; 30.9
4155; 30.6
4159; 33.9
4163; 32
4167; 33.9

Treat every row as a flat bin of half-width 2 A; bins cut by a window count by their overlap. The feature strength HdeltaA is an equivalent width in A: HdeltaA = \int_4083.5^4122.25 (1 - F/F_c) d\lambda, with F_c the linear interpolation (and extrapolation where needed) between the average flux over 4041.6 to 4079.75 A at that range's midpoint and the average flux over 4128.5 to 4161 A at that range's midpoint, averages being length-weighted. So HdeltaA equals 0.5 A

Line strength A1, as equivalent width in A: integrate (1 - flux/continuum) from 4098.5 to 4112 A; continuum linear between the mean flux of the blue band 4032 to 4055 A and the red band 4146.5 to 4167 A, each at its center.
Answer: 1.5 A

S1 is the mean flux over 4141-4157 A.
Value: 30.9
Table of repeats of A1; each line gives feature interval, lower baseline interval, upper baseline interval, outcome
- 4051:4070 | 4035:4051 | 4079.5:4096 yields 0.45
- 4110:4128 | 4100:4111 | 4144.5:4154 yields -2.59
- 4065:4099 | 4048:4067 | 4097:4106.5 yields -3.20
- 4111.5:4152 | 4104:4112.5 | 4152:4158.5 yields -2.17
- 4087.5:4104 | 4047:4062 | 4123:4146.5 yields 0.92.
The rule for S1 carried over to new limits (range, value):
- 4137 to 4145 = 31.7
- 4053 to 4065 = 31.4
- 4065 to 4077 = 30.9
